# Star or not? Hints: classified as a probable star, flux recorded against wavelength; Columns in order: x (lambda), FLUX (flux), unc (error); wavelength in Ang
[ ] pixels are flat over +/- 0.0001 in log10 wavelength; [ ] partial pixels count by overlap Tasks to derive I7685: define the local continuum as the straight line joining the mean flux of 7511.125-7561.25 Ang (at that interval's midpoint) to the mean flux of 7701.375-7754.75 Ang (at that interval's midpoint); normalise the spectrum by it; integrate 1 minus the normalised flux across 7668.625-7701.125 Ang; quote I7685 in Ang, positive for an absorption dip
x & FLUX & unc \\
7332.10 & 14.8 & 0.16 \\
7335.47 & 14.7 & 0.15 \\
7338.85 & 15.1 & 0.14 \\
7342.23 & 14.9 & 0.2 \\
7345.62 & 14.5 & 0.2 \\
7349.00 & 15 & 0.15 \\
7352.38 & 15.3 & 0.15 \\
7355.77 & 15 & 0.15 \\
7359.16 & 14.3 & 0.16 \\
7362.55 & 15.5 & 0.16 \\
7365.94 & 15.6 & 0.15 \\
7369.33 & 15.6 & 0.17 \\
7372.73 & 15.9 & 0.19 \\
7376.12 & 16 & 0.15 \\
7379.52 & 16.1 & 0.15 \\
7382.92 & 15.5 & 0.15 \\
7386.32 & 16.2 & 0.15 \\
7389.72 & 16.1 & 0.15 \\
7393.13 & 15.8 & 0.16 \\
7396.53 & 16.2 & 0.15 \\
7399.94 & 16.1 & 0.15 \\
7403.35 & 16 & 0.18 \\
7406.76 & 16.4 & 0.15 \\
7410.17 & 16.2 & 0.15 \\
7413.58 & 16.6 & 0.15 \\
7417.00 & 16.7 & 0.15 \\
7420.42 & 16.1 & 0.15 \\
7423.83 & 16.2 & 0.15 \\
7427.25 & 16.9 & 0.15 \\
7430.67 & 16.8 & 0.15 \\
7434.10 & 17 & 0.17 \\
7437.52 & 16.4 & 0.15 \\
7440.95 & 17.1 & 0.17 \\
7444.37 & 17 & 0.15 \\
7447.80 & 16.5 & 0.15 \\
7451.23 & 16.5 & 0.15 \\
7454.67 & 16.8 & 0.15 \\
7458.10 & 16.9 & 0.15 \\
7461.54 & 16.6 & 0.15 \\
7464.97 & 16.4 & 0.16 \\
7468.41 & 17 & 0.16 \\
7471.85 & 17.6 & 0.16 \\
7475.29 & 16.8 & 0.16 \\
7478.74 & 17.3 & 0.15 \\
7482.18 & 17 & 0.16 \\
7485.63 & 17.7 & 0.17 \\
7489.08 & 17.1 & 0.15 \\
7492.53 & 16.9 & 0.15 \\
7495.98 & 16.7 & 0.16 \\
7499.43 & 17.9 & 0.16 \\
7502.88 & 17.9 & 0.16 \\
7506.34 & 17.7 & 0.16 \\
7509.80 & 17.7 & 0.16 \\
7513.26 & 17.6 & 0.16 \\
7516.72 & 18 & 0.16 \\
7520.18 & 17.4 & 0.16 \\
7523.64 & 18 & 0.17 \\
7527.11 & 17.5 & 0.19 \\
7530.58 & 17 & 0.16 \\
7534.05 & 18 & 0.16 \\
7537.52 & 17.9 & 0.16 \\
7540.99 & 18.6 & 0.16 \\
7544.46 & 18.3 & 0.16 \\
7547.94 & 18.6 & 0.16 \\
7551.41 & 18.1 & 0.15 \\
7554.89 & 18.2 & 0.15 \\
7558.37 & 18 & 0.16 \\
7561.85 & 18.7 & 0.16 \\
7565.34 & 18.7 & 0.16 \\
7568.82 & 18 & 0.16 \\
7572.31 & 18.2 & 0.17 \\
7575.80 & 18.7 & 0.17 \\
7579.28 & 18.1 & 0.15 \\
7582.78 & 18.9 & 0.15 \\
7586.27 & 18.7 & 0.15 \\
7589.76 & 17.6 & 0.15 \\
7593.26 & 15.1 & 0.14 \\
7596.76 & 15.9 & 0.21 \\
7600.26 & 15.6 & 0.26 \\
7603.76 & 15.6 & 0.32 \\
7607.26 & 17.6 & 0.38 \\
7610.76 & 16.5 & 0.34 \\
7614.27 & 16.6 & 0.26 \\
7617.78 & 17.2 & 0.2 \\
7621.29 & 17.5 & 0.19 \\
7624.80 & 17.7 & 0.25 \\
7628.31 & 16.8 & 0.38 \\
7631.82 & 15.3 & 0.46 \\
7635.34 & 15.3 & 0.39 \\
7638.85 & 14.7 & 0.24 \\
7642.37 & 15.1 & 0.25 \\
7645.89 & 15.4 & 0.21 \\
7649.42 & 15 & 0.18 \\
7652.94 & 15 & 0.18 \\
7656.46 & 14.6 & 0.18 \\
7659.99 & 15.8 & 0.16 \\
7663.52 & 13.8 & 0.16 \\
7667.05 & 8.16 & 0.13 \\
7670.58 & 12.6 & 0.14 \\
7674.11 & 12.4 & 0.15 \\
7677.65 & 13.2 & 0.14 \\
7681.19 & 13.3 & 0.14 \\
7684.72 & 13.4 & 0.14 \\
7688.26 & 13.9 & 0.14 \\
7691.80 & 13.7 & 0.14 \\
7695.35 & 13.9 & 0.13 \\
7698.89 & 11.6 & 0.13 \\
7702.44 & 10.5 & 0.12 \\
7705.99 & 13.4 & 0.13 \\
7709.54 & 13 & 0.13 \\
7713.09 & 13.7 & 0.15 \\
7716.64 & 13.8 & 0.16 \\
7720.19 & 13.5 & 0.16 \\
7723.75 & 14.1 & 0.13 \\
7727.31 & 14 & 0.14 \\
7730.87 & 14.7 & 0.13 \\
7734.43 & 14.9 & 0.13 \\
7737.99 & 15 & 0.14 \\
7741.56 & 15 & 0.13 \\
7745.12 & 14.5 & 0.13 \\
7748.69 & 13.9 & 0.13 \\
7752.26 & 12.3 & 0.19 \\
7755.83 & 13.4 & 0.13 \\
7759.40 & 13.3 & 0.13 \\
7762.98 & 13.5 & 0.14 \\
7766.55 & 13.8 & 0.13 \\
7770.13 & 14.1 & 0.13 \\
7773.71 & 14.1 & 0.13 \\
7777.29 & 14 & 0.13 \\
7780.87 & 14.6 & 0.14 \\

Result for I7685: 3.7 Ang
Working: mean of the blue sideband 18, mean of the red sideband 13.8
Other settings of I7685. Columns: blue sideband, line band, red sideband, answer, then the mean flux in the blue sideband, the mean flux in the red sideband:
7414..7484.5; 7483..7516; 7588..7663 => -1.8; 16.8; 16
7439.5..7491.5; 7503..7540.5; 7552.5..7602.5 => -0.8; 17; 17.7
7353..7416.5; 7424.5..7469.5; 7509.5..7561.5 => -0.1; 15.8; 18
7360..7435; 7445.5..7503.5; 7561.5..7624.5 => -1.4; 16.1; 17.4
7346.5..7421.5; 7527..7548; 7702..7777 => -4.3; 15.8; 13.8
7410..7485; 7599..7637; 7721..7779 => -3.3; 16.8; 14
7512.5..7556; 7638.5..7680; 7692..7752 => 3.7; 17.9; 13.7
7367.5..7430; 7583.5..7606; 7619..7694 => -2.6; 16.2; 14.4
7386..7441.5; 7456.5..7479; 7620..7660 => -1.0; 16.4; 15.7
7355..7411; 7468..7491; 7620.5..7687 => -2.9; 15.8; 14.4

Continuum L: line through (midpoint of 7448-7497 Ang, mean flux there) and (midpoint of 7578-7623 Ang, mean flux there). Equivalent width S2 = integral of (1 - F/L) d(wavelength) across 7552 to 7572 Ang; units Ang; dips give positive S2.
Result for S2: -1.6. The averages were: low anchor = 16.9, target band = 18.3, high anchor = 17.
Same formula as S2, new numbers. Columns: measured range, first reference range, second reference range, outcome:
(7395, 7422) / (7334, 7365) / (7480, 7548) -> -0.6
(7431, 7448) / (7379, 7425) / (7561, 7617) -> -0.4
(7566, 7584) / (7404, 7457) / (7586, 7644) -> -2.2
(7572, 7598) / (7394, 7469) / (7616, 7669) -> -3.6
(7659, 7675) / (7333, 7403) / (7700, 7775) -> 1.9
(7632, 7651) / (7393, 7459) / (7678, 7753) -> -1.0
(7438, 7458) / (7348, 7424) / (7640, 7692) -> -1.8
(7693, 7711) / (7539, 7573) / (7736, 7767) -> 3.0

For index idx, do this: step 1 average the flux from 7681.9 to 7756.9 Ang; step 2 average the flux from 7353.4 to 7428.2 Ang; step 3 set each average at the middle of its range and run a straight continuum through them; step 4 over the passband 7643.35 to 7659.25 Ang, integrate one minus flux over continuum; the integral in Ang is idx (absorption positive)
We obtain -1.1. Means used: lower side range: 15.9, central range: 15.1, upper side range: 13.6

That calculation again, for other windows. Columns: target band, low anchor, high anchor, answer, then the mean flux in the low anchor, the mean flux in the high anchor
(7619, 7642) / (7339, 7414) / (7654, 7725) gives -4.3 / 15.6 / 13.1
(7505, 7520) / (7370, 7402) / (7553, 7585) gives -0.1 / 16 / 18.4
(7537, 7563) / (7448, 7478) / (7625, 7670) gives -4.2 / 16.8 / 14.6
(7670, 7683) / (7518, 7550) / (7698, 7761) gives 1.7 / 17.9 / 13.6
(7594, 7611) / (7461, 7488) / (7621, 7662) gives -0.2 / 17.1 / 15.6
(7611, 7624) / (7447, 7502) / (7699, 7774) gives -1.6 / 17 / 13.7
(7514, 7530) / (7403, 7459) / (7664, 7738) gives -2.3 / 16.6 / 13.1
